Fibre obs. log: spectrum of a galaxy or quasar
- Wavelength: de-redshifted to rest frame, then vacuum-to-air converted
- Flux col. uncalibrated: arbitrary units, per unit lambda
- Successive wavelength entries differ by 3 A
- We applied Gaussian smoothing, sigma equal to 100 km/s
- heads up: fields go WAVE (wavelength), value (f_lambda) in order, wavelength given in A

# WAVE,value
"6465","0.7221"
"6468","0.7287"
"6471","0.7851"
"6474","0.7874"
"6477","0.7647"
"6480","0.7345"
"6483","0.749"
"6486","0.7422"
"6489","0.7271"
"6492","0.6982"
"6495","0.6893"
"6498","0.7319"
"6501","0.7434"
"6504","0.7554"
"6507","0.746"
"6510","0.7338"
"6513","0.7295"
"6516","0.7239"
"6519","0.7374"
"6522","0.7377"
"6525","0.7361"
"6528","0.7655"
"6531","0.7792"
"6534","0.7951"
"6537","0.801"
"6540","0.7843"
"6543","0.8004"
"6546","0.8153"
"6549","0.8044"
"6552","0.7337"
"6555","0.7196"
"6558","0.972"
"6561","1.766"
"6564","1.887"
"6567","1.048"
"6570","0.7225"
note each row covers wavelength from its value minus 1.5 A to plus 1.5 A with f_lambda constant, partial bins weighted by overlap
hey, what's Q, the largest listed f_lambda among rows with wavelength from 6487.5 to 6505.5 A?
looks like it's 0.7554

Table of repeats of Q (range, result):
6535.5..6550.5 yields 0.8153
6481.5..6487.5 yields 0.749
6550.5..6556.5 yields 0.7337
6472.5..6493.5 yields 0.7874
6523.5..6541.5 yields 0.801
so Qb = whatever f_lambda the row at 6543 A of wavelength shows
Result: 0.8004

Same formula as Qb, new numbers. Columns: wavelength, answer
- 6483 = 0.749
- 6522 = 0.7377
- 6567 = 1.048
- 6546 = 0.8153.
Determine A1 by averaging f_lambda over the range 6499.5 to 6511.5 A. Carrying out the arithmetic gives 0.745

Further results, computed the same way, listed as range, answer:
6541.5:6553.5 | 0.788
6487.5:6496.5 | 0.705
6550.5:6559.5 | 0.808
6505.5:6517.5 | 0.733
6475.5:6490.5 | 0.743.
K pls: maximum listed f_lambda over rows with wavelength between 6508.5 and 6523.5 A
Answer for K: 0.7377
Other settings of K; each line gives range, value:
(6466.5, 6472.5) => 0.7851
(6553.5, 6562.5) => 1.766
